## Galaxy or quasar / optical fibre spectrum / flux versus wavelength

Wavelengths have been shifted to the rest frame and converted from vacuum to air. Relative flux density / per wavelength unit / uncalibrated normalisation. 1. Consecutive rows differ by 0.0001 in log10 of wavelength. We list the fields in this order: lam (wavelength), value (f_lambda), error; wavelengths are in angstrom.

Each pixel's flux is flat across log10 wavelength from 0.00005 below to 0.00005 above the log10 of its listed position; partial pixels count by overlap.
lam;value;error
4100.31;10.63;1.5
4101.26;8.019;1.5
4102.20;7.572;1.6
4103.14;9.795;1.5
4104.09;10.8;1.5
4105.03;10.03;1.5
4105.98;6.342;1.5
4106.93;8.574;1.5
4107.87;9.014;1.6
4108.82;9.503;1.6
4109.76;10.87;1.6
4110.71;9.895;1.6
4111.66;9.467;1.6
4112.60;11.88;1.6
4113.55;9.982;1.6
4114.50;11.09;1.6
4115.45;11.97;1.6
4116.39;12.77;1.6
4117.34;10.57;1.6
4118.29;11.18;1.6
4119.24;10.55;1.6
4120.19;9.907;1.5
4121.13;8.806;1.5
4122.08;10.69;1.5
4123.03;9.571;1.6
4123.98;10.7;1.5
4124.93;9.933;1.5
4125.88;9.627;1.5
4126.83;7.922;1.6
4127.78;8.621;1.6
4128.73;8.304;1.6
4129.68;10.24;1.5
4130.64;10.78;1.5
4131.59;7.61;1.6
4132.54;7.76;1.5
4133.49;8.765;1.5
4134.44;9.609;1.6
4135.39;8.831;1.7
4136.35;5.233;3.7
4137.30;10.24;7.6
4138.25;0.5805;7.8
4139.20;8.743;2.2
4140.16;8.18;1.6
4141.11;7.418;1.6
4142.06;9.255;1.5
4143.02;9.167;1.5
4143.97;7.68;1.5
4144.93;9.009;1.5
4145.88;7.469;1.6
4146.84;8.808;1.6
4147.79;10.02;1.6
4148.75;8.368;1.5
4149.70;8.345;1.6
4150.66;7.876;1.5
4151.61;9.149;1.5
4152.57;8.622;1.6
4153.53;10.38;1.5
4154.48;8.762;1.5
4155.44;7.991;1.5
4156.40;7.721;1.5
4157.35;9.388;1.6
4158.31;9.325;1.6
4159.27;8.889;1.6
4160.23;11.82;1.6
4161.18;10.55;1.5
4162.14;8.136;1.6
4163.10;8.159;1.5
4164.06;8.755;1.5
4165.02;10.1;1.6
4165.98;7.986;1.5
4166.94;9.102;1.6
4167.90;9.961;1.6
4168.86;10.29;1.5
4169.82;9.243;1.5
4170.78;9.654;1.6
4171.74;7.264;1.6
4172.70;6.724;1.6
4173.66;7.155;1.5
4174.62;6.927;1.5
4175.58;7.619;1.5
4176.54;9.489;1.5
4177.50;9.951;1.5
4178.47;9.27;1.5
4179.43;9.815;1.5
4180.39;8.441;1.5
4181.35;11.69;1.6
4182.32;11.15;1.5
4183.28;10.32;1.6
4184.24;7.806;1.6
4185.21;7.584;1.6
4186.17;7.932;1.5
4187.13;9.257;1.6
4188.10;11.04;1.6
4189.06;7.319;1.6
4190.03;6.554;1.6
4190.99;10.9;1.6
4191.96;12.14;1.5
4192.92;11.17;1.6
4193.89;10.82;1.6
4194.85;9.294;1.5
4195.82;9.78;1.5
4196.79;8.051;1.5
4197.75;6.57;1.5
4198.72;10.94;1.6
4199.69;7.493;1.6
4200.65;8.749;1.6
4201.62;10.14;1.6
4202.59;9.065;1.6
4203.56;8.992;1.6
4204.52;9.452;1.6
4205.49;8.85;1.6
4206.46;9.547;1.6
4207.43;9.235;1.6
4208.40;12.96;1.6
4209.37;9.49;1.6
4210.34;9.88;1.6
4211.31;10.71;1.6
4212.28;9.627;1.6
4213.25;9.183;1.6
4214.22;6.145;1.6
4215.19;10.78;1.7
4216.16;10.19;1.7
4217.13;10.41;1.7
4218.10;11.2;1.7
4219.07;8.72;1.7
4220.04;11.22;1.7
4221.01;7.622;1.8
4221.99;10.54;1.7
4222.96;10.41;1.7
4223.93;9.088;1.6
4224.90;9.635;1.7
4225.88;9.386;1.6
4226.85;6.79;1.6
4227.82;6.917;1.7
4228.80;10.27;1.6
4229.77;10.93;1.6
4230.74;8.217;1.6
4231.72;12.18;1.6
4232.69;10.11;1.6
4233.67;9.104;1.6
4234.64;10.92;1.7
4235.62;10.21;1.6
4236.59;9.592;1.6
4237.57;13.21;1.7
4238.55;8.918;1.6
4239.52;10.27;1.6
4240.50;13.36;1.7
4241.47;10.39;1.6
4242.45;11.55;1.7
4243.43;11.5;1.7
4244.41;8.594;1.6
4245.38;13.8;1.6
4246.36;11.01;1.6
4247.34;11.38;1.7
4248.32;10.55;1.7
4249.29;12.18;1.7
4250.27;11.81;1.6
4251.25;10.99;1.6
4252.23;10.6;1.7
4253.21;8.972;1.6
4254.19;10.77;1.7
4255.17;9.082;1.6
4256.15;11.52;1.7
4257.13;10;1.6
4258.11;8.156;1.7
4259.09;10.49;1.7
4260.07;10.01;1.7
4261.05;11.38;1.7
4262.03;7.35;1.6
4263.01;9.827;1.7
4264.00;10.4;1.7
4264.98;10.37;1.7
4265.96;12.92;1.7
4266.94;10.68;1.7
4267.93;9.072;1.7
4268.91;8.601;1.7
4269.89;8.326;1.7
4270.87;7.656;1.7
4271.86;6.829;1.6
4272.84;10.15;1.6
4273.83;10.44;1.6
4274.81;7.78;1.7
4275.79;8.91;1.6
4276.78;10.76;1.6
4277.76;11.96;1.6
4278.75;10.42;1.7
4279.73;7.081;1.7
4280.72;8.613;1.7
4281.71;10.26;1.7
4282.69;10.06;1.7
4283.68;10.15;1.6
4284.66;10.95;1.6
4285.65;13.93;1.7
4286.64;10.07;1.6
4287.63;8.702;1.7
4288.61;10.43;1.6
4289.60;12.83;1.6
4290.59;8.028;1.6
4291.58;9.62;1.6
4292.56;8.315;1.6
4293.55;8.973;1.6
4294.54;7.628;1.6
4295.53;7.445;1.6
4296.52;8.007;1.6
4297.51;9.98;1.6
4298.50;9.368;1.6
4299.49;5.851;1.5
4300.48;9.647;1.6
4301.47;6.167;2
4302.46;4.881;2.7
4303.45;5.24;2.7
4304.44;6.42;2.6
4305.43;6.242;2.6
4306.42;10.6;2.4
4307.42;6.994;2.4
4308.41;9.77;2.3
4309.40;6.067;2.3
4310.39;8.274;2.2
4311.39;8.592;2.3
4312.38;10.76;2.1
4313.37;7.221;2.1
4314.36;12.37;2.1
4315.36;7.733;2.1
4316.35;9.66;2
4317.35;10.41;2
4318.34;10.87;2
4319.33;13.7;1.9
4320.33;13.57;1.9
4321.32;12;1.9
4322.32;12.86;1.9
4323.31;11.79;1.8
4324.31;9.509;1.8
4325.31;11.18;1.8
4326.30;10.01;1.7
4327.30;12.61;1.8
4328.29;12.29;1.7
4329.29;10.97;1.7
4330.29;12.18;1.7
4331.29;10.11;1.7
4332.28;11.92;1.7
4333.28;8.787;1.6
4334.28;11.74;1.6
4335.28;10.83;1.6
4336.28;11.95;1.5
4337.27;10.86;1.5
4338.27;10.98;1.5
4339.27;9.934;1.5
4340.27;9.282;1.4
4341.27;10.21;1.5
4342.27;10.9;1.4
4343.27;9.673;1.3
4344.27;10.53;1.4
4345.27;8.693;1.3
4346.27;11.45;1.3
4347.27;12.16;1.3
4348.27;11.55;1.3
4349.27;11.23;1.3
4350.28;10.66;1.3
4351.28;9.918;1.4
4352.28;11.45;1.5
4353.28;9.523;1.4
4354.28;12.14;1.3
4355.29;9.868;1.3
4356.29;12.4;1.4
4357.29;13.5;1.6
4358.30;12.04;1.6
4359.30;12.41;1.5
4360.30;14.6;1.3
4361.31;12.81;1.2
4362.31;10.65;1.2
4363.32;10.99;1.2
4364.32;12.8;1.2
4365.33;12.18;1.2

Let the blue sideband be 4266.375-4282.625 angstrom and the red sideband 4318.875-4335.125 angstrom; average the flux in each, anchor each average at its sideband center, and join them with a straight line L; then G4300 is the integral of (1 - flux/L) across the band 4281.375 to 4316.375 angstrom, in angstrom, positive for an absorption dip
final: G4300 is 5.0 angstrom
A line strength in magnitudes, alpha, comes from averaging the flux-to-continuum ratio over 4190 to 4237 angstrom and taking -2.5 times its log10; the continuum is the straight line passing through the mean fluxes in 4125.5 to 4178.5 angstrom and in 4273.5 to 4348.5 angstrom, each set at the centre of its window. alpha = -0.062 mag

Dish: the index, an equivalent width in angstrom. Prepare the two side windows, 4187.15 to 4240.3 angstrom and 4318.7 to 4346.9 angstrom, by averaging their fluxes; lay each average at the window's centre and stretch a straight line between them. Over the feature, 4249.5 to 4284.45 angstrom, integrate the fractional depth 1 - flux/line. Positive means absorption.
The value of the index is 1.7 angstrom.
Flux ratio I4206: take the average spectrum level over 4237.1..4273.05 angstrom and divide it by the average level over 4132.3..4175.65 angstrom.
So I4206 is 1.21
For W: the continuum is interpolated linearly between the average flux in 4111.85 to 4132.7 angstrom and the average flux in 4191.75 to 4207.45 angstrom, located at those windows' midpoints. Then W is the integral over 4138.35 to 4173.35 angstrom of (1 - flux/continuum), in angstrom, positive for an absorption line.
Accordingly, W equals 3.6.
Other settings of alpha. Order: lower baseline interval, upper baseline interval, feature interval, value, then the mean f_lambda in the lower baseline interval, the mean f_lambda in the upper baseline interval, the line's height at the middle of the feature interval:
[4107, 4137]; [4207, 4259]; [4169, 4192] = 0.12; 9.72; 10.2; 9.97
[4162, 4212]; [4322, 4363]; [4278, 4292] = 0.04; 9.22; 11.2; 10.4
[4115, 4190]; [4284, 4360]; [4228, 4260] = -0.11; 8.98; 10.1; 9.59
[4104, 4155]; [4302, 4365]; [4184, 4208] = 0.05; 9.16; 10.5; 9.61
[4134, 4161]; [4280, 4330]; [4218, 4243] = -0.11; 8.48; 9.55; 9.05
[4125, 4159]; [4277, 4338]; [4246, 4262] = -0.12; 8.47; 9.77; 9.35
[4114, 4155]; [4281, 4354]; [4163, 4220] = 0.00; 9.05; 9.95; 9.33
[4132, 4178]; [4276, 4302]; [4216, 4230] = -0.06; 8.55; 9.42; 8.99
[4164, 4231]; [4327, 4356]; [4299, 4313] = 0.36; 9.29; 10.8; 10.5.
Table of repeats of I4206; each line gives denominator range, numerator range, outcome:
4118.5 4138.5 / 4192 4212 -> 1.08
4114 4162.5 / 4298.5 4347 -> 1.09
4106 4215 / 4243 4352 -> 1.09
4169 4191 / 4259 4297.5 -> 1.09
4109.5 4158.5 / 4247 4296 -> 1.08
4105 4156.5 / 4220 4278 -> 1.11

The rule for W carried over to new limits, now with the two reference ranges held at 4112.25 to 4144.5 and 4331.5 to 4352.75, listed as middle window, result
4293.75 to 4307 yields 3.66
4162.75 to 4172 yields 0.38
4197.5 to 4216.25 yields 0.66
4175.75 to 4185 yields -0.05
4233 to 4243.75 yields -0.88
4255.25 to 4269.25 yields 0.14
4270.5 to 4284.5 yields 1.14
